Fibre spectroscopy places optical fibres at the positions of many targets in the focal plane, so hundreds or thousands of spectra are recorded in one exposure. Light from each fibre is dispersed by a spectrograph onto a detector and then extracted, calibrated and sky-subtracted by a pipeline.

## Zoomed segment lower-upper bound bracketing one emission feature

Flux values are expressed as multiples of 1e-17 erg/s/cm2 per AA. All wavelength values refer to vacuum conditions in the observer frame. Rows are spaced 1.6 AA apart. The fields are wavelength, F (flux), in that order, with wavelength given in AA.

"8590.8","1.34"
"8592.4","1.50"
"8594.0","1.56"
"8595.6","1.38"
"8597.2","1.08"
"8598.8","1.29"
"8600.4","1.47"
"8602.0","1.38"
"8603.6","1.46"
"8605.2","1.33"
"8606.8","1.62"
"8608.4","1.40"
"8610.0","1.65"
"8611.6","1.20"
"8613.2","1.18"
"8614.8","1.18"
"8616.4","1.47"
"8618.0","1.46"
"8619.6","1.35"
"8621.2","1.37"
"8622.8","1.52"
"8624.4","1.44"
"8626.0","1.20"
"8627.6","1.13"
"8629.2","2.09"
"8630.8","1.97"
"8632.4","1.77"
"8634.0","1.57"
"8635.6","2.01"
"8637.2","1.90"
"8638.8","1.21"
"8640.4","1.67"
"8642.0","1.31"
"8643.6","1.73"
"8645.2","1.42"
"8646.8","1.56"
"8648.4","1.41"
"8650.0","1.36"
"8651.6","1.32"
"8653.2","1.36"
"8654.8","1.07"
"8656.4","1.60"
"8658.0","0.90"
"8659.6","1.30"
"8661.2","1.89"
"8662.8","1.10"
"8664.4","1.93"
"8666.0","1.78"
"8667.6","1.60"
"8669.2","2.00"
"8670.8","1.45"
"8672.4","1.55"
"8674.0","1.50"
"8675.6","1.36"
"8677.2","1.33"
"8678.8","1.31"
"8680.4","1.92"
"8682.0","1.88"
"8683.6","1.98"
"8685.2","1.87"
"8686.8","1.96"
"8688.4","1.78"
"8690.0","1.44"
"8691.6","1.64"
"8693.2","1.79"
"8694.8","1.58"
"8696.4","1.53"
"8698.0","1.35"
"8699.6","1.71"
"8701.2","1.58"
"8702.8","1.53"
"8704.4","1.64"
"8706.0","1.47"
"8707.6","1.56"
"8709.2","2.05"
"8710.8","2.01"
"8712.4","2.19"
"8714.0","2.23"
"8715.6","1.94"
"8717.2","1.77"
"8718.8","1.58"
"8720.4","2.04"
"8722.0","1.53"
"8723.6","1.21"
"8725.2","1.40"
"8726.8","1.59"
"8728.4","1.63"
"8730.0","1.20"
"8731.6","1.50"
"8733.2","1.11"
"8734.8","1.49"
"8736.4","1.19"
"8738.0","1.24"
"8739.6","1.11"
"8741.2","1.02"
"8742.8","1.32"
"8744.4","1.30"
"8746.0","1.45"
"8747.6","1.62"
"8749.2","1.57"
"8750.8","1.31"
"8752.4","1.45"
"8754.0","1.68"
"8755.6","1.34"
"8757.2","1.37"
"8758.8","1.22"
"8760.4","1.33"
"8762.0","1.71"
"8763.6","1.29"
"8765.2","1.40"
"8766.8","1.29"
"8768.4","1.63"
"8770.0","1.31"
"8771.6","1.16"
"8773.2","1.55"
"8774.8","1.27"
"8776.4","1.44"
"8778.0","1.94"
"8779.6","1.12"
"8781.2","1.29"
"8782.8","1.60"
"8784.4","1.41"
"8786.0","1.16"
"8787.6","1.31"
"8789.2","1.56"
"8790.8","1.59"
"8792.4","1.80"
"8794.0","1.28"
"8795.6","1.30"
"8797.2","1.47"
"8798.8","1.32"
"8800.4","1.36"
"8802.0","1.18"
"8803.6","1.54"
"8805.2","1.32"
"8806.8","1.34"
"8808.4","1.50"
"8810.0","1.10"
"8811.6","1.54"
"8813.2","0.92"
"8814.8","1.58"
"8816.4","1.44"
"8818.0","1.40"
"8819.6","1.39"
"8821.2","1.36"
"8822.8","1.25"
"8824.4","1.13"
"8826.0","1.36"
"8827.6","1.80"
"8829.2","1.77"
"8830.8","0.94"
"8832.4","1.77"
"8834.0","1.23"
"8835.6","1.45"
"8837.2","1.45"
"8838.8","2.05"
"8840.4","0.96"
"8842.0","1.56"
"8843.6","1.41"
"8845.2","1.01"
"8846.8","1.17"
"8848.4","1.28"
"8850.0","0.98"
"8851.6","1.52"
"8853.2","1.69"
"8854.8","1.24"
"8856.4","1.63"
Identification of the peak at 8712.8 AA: [N II]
